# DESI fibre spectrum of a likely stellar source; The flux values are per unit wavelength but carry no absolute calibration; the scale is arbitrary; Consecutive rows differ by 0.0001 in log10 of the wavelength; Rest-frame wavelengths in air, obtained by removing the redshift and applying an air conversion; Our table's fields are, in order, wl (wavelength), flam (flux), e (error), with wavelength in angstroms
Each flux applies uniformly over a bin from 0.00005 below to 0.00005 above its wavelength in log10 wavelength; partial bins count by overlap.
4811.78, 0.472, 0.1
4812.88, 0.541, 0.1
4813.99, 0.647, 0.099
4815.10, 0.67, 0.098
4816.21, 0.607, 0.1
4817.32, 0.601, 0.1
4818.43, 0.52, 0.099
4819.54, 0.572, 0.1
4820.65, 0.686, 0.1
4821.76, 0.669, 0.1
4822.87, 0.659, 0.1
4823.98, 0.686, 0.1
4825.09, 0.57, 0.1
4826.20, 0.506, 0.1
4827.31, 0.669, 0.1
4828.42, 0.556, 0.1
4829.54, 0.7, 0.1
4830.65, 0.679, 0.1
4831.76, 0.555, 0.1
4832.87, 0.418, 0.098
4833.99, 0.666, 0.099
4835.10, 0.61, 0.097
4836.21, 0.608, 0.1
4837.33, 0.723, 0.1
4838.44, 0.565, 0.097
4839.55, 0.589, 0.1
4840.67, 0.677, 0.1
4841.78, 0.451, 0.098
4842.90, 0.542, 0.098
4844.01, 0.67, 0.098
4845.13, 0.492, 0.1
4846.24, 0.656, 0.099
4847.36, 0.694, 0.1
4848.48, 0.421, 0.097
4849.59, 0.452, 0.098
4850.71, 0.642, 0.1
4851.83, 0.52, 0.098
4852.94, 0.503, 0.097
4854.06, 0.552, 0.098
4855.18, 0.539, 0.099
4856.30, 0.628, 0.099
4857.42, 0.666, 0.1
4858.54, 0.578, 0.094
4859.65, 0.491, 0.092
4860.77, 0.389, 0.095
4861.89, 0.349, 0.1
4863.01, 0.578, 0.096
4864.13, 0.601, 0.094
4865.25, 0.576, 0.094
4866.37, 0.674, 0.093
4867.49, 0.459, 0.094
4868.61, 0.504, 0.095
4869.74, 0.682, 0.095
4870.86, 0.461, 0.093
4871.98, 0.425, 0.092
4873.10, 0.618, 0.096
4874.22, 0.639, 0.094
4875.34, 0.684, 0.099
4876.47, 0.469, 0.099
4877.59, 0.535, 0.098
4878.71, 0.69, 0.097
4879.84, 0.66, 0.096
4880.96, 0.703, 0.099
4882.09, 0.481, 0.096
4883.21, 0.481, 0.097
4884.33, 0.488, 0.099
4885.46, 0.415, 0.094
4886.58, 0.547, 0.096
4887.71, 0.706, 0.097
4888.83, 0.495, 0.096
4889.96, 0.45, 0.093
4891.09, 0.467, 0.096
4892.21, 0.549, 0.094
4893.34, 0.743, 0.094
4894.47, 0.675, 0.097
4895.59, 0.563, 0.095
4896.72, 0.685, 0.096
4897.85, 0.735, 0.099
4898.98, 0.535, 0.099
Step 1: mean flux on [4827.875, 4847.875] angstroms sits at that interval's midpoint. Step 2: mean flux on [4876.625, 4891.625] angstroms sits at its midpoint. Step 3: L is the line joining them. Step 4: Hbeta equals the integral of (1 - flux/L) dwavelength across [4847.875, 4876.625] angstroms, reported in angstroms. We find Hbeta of 1.43 angstroms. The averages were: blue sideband 0.603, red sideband 0.545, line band 0.544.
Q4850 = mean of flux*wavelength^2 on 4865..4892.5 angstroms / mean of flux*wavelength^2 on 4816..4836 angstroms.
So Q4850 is 0.9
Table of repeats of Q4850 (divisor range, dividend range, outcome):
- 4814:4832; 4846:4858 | 0.93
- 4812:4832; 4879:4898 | 0.96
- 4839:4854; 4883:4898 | 1.03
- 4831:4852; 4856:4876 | 0.97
